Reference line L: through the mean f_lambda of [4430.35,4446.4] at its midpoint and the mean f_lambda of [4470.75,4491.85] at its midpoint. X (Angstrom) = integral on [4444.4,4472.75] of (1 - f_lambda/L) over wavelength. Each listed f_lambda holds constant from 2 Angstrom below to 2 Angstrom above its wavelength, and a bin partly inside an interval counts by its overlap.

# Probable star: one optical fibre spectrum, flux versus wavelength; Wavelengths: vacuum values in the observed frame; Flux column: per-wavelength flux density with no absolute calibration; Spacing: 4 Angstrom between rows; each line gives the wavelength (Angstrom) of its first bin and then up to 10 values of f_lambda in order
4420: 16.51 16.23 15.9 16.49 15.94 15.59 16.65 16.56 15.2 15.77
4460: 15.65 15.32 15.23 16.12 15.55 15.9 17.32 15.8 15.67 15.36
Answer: 0.7 Angstrom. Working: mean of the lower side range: 16.2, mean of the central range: 15.7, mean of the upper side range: 16.1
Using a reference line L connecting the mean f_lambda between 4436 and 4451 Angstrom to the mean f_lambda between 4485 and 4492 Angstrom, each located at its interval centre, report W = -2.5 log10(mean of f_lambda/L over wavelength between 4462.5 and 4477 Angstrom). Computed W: 0.03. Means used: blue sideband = 16.2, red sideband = 16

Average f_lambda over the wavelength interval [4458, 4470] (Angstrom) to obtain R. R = 15.4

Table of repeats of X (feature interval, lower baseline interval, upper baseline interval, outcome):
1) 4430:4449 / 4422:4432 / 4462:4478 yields -0.3 Angstrom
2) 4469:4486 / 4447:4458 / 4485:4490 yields -0.2 Angstrom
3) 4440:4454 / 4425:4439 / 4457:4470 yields -0.3 Angstrom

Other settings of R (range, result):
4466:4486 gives 16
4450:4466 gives 15.5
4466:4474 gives 15.7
